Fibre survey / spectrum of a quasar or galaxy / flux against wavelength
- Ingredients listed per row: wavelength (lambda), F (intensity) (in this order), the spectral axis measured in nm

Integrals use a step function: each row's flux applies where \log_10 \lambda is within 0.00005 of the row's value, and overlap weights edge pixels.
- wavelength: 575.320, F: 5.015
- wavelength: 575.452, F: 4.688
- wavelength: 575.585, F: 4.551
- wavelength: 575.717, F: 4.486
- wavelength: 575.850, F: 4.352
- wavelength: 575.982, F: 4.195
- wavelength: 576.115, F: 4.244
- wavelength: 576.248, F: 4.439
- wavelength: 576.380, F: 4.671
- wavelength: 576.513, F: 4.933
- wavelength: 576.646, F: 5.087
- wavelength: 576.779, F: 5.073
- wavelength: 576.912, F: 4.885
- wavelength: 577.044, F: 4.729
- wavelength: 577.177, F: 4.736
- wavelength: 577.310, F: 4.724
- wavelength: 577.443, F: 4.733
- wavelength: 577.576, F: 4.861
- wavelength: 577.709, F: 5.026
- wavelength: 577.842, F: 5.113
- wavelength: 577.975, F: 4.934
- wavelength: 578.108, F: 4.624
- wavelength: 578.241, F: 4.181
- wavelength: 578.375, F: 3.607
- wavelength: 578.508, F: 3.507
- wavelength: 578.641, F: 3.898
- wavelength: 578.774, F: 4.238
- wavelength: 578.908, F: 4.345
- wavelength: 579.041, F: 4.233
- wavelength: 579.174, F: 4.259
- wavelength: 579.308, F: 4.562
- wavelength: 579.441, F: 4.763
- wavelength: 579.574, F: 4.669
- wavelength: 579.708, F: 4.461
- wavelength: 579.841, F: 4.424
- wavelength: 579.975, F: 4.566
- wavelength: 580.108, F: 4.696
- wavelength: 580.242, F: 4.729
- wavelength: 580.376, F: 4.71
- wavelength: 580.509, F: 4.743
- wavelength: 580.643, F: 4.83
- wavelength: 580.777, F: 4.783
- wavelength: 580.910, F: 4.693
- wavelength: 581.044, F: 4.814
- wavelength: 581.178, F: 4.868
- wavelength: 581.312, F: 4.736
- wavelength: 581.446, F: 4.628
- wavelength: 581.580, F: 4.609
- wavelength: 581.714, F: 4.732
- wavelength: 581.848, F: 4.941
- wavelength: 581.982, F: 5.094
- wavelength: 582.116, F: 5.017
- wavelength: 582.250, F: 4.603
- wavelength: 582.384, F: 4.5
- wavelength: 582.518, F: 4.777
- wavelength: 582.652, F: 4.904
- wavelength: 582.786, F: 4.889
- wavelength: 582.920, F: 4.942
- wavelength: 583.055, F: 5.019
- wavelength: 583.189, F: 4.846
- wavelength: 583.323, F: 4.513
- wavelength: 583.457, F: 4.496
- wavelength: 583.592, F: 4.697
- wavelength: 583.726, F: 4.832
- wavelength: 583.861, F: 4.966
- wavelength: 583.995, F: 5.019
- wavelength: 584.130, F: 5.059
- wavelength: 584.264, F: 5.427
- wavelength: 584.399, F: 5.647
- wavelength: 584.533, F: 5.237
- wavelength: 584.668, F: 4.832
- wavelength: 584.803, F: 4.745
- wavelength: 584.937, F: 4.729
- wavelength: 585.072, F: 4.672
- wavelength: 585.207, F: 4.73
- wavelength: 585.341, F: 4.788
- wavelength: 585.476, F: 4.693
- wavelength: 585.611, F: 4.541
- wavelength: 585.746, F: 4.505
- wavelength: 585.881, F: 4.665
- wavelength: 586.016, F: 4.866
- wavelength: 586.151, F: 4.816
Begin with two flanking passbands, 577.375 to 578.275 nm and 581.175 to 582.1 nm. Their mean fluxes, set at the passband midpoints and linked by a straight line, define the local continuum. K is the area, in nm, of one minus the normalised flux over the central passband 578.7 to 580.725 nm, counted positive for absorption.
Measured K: 0.108 nm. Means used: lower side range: 4.8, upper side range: 4.81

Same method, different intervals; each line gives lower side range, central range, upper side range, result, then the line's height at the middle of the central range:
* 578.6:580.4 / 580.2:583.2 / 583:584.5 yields -0.048 nm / 4.73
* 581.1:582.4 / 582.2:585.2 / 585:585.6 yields -0.089 nm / 4.74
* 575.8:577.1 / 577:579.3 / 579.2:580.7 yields 0.098 nm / 4.65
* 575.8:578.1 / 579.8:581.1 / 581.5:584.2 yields 0.024 nm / 4.79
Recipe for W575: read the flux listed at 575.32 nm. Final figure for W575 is 5.015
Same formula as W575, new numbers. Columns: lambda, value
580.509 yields 4.743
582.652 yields 4.904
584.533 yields 5.237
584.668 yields 4.832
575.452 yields 4.688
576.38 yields 4.671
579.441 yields 4.763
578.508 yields 3.507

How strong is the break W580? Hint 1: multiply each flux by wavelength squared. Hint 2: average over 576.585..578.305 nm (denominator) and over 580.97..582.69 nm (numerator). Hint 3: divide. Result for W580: 1.01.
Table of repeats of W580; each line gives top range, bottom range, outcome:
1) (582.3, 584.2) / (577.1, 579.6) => 1.10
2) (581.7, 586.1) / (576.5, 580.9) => 1.07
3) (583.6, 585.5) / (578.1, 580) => 1.18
